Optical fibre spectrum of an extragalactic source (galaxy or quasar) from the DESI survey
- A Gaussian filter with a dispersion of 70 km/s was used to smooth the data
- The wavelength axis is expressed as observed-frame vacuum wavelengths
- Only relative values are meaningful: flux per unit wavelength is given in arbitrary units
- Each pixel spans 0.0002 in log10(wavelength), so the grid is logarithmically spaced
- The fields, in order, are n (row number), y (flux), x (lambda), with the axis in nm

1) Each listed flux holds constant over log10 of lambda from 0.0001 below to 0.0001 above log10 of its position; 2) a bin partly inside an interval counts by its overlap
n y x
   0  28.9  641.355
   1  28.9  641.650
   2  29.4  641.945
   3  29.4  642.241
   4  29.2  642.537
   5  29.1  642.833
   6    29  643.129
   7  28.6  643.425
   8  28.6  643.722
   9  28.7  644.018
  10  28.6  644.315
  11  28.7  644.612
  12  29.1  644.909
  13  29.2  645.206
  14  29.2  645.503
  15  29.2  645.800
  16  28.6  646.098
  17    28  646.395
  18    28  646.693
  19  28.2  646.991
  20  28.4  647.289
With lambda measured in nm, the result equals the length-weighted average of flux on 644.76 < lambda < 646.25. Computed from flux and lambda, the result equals 29.1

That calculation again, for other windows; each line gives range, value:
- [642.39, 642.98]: 29.1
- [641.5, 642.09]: 29.2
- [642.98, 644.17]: 28.7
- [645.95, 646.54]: 28.3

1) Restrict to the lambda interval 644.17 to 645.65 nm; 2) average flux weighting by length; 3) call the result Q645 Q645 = 29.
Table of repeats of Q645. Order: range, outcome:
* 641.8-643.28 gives 29.2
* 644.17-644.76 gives 28.6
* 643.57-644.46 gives 28.6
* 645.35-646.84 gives 28.6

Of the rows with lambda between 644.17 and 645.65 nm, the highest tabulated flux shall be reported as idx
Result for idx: 29.2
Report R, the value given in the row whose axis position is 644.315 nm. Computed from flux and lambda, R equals 28.6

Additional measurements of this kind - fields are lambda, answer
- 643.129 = 29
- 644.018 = 28.7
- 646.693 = 28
